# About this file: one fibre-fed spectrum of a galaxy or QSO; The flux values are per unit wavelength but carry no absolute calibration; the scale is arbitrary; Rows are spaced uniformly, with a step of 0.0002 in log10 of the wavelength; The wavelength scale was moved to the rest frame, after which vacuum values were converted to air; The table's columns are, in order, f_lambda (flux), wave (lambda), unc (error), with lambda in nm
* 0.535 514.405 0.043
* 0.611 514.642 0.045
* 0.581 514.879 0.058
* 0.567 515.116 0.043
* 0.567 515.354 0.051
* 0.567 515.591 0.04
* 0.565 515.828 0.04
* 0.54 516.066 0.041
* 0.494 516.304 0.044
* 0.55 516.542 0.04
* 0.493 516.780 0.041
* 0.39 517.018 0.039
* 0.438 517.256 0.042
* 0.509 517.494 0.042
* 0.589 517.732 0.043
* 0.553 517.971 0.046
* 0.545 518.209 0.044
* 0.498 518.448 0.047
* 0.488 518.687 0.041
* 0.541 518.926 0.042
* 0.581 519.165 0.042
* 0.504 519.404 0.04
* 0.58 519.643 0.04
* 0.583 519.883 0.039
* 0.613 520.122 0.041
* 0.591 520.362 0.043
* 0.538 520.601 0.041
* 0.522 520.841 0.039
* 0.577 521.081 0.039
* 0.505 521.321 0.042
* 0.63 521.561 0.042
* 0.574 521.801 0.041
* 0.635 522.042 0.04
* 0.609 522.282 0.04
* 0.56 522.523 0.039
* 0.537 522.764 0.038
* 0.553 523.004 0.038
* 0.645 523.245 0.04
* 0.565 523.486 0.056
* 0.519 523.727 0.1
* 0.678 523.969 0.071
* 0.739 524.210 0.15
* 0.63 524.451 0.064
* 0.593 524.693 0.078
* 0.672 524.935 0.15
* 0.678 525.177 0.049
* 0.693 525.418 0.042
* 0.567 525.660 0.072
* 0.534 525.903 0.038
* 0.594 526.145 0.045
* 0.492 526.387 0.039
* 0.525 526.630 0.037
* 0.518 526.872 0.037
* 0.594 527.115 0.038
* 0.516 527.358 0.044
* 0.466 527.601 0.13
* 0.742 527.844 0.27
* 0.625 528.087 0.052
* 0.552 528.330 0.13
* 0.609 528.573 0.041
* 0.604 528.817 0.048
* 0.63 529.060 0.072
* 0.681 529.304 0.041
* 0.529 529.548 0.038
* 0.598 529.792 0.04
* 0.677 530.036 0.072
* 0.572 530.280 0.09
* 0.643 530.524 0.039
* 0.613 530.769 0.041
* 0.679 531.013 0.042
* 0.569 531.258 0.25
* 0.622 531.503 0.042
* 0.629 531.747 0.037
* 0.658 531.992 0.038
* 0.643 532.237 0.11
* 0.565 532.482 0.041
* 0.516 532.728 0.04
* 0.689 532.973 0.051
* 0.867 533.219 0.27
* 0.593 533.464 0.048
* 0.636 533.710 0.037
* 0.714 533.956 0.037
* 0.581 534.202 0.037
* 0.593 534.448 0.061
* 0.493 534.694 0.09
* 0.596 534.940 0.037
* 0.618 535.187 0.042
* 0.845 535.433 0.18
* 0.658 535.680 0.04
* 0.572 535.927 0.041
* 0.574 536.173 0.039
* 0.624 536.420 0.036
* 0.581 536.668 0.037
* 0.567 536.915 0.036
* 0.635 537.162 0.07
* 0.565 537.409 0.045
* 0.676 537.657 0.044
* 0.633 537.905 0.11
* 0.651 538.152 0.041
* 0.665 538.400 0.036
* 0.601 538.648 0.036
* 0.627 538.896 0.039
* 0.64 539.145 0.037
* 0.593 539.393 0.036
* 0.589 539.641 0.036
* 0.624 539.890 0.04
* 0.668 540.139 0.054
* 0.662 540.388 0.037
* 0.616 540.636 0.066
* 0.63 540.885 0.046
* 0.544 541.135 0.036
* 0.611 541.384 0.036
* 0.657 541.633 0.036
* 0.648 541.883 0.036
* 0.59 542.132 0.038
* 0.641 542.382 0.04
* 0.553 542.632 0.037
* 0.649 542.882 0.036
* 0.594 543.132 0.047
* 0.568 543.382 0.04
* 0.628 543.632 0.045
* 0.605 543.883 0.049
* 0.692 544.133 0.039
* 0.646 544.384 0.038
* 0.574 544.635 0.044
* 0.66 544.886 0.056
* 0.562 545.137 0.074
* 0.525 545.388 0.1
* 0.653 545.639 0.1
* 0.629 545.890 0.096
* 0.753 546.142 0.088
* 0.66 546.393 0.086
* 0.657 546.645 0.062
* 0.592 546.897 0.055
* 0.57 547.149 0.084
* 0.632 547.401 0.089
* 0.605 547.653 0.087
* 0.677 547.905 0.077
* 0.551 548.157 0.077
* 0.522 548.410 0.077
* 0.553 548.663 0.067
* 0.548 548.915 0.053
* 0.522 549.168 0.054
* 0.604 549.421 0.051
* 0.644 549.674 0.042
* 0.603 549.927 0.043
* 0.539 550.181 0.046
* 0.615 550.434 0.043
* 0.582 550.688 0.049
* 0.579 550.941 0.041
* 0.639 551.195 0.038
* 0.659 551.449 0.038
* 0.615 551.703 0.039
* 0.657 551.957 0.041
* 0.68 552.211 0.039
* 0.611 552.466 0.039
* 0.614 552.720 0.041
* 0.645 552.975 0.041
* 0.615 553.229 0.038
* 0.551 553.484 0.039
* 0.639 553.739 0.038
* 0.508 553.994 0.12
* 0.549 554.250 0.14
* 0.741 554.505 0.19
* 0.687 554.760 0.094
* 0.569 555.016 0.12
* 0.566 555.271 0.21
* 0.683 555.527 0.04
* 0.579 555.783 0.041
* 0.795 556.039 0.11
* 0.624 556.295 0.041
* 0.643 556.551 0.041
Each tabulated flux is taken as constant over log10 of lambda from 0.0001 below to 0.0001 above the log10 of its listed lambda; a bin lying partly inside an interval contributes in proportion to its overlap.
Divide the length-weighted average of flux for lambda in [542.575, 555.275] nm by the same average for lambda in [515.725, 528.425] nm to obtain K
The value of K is 1.08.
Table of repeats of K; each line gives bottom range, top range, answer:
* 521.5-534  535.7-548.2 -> 1.01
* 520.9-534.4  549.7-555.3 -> 1.01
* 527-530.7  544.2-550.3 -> 1.00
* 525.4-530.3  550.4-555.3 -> 1.06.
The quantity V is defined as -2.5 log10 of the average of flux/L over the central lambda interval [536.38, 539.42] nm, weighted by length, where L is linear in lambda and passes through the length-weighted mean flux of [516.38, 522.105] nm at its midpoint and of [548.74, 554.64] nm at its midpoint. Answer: -0.08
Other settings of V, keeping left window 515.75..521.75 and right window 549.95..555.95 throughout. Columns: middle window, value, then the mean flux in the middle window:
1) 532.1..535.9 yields -0.12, 0.639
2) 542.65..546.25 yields -0.05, 0.621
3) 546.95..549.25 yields 0.05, 0.577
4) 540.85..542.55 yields -0.05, 0.615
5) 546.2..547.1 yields -0.07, 0.639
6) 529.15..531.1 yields -0.11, 0.623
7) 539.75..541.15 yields -0.08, 0.629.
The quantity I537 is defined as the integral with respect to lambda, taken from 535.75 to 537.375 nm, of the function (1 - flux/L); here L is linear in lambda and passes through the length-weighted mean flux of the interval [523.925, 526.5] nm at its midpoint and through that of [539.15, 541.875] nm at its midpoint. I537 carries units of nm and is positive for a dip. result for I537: 0.076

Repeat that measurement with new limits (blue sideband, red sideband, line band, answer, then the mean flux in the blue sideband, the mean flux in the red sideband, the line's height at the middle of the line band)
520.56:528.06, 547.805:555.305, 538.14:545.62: -0.242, 0.588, 0.603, 0.598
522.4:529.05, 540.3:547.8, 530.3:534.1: -0.236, 0.593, 0.62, 0.603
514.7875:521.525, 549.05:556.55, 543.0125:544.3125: -0.046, 0.539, 0.618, 0.597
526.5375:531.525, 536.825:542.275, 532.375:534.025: -0.122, 0.598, 0.623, 0.608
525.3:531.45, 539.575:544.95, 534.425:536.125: -0.051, 0.593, 0.62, 0.607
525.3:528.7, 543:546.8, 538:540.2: -0.065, 0.573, 0.627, 0.609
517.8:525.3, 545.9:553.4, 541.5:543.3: -0.040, 0.582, 0.612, 0.604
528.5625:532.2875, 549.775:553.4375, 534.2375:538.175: 0.031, 0.622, 0.617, 0.621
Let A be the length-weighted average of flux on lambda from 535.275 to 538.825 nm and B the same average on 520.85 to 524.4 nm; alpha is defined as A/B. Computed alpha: 1.1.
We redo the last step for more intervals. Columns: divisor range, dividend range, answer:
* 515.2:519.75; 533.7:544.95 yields 1.18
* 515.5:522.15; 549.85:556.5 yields 1.15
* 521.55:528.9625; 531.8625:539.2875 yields 1.06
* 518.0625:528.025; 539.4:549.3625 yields 1.06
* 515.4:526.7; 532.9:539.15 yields 1.12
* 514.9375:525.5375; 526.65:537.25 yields 1.08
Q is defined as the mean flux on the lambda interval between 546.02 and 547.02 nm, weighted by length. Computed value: 0.665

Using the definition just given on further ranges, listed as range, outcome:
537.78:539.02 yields 0.636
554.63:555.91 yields 0.617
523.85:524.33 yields 0.709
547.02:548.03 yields 0.621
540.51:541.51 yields 0.601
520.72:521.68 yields 0.558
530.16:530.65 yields 0.607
